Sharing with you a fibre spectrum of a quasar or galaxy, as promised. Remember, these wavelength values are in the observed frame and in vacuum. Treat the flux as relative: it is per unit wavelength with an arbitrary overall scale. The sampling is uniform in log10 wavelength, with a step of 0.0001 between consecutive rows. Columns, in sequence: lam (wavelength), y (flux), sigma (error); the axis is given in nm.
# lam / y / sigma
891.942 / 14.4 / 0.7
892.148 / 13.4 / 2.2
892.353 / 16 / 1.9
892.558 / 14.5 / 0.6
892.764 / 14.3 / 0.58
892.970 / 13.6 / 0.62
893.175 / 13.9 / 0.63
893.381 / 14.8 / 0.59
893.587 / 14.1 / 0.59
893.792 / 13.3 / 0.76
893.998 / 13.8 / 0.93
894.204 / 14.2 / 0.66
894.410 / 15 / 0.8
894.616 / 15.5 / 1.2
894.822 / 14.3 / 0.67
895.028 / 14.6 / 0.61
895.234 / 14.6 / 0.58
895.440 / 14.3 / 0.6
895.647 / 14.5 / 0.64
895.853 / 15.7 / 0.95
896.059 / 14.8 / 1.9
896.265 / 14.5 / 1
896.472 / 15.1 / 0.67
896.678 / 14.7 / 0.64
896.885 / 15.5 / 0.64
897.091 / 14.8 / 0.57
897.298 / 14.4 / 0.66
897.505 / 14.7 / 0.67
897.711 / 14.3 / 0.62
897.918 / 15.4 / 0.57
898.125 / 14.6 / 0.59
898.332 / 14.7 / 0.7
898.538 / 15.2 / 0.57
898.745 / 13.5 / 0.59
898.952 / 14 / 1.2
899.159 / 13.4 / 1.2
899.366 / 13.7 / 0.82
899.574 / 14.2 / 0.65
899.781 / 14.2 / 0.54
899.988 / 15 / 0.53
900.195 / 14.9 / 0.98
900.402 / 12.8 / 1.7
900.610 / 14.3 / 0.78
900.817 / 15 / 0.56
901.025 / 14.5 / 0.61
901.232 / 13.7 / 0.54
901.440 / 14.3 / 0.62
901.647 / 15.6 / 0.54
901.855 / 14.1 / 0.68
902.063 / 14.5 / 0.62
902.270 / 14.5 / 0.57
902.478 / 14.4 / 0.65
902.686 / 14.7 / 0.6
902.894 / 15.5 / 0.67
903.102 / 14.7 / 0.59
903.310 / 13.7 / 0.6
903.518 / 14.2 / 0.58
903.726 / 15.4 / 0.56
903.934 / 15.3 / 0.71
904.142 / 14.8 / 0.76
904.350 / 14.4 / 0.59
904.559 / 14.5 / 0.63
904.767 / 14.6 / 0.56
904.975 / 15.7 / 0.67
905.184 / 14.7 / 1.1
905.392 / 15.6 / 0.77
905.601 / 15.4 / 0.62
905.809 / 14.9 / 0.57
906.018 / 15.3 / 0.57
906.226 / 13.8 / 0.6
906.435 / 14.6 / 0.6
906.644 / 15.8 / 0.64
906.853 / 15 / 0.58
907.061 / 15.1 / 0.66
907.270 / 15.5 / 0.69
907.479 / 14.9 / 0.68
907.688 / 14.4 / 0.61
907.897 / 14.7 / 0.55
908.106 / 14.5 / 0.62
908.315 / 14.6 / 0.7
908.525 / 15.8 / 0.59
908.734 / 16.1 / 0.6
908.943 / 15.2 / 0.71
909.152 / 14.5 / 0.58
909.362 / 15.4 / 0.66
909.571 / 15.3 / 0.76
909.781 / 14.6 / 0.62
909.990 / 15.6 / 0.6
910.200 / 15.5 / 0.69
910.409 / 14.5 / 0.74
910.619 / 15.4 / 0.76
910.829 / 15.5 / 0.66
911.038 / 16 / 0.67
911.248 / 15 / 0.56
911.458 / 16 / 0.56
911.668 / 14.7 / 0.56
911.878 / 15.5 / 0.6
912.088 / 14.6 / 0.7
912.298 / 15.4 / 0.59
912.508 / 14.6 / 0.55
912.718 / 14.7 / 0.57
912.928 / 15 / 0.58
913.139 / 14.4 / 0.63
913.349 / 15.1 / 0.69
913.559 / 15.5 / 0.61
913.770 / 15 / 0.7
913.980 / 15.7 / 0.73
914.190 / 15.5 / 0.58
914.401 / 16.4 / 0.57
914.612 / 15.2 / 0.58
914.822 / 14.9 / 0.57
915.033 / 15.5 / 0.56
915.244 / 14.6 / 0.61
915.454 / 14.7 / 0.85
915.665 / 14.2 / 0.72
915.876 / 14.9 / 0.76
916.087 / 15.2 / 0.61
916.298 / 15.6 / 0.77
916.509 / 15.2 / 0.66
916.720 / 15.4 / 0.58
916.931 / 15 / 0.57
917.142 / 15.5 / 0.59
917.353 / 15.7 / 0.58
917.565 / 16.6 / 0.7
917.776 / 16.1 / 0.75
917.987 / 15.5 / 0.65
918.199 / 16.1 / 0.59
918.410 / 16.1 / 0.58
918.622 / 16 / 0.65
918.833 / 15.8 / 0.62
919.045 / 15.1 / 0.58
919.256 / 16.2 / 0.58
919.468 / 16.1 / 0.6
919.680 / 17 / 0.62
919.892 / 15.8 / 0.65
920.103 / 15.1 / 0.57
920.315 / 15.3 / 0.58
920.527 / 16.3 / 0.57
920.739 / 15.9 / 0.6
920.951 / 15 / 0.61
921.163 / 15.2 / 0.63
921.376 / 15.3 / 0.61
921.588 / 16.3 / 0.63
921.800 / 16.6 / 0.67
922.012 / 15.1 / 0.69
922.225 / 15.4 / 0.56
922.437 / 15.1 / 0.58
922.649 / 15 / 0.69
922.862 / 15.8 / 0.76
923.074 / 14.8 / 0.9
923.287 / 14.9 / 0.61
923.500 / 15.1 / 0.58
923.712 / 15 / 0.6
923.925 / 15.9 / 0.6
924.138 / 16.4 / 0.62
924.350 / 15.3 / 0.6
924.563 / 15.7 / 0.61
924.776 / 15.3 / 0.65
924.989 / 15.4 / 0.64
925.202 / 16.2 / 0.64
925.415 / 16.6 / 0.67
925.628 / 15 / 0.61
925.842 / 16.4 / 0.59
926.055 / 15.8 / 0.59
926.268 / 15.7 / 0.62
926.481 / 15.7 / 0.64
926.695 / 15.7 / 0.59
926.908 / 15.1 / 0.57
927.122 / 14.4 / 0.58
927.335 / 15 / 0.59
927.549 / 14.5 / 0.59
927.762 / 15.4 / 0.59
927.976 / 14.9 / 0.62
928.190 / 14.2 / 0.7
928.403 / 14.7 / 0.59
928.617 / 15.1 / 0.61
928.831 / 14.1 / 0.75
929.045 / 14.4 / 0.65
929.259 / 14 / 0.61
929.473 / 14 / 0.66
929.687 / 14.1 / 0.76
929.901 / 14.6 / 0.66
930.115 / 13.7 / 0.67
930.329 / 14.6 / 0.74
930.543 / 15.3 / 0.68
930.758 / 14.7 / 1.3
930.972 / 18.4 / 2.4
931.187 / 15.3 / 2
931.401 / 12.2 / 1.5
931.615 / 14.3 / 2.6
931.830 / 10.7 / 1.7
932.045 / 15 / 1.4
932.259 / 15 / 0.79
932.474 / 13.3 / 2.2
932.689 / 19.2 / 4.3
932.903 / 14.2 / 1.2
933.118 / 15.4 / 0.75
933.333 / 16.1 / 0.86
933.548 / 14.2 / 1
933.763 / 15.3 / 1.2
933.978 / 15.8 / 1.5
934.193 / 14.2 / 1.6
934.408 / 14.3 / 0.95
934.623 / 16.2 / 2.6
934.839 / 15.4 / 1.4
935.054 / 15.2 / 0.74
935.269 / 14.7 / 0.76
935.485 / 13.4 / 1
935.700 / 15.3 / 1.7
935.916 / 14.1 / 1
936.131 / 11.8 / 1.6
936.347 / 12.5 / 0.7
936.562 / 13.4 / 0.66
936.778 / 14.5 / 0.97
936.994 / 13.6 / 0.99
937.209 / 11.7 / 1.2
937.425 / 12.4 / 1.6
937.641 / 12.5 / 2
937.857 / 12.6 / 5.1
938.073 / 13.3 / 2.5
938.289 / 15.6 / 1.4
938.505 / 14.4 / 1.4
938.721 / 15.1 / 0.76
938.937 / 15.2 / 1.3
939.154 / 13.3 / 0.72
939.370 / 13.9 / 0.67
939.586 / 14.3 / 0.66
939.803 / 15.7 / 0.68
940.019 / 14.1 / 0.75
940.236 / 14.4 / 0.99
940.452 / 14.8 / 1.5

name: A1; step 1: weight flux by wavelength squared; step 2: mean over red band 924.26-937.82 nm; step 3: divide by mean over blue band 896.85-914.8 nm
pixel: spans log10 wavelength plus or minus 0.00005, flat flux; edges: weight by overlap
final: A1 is 1.04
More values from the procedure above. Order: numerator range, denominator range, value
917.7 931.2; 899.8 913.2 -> 1.07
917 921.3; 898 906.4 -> 1.13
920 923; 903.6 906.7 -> 1.07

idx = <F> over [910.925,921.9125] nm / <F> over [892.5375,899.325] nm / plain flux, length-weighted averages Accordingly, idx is 1.07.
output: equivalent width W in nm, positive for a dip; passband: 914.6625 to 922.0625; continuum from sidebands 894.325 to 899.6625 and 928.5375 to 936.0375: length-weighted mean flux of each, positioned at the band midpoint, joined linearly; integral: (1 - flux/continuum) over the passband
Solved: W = -0.45 nm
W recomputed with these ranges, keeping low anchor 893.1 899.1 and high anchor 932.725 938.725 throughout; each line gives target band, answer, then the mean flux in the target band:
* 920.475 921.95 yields -0.144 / 15.8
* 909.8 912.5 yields -0.153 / 15.3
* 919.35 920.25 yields -0.100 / 16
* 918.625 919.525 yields -0.090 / 15.8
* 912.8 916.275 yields -0.170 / 15.1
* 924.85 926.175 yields -0.145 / 15.9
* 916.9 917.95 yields -0.104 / 15.8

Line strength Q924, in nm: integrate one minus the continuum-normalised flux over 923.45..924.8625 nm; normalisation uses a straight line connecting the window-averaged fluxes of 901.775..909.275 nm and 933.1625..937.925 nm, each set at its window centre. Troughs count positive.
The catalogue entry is -0.11 nm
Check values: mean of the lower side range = 14.9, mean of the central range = 15.6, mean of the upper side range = 14.1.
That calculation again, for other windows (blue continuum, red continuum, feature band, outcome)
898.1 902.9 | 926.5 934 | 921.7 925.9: -0.246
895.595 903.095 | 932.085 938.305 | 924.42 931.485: -0.340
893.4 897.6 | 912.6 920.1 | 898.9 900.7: 0.090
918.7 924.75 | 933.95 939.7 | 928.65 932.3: 0.072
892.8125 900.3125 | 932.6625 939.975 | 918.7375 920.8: -0.210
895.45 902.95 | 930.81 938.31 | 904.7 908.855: -0.163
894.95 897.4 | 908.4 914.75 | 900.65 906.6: 0.111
